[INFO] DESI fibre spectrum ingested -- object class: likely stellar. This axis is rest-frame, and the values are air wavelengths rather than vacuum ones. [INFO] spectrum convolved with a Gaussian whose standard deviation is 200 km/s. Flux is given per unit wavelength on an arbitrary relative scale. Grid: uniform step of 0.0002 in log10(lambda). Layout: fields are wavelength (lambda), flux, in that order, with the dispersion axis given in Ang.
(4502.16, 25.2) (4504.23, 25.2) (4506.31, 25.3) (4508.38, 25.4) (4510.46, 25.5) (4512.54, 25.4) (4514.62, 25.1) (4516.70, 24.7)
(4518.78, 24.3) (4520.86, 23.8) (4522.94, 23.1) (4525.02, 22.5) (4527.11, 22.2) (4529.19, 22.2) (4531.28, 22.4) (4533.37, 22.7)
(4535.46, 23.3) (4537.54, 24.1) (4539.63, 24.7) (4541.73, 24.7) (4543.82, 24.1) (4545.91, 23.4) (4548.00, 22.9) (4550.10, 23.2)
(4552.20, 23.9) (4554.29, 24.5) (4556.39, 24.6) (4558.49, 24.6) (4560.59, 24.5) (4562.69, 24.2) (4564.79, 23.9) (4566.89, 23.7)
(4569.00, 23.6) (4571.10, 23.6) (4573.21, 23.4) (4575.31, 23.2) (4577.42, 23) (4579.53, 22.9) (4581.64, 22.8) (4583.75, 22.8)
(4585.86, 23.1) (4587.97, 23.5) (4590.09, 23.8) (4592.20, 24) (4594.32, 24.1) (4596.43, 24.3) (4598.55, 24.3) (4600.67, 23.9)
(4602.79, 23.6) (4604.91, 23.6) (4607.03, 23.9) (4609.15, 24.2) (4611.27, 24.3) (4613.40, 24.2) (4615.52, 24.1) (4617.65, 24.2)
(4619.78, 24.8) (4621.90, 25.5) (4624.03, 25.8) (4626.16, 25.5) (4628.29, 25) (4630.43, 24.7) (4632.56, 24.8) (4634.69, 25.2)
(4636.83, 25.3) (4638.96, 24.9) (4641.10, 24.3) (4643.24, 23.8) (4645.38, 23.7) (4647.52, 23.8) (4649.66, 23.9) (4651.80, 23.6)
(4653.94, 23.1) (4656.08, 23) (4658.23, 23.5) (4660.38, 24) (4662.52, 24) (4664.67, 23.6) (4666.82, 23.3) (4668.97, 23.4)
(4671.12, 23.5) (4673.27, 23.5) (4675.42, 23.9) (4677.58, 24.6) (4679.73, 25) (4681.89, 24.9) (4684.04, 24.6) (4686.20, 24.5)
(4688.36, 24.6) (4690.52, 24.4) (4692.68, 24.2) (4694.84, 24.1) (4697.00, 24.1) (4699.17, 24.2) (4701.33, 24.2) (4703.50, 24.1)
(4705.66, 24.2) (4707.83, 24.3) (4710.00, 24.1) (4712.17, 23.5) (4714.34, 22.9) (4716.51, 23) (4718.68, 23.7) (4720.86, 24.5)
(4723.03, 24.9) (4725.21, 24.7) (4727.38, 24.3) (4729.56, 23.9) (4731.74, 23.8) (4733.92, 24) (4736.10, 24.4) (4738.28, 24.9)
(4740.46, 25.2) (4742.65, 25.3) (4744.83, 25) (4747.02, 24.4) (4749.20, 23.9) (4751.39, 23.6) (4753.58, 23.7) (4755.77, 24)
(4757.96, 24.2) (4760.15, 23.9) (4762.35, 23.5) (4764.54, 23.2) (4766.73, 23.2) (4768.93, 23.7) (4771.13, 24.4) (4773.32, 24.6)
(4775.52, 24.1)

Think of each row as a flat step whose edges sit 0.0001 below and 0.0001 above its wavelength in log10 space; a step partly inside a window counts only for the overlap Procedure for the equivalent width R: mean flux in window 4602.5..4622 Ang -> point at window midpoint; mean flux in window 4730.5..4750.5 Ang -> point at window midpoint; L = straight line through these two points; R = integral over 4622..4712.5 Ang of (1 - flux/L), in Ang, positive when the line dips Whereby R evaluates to 0.5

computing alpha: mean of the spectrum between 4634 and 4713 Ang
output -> 24.1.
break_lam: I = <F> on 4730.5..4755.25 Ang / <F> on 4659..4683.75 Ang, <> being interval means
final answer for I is 1.0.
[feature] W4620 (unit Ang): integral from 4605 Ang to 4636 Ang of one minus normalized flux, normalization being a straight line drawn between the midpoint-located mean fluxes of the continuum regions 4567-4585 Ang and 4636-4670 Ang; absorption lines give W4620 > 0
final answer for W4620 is -1.5 Ang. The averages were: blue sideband 23.2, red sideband 23.8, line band 24.7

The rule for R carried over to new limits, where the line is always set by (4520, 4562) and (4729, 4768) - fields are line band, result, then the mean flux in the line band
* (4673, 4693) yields -0.4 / 24.5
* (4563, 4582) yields 0.2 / 23.4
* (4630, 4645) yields -0.5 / 24.7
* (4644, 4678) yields 0.4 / 23.6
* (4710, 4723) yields 0.2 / 23.7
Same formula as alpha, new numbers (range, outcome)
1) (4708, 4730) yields 24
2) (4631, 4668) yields 24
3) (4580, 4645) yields 24.3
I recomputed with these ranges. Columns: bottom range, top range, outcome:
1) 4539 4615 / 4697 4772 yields 1.01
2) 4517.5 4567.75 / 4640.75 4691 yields 1.01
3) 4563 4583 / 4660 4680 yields 1.02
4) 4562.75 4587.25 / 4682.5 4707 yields 1.04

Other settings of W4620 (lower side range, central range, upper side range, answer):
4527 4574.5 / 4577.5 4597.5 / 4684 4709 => 0.3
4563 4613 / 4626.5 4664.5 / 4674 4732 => -0.4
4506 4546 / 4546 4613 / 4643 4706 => 0.6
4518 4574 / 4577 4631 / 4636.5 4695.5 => -0.6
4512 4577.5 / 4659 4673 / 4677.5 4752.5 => 0.3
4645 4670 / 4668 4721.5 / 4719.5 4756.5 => -0.3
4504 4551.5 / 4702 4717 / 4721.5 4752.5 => 0.4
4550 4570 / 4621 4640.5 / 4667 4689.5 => -0.8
